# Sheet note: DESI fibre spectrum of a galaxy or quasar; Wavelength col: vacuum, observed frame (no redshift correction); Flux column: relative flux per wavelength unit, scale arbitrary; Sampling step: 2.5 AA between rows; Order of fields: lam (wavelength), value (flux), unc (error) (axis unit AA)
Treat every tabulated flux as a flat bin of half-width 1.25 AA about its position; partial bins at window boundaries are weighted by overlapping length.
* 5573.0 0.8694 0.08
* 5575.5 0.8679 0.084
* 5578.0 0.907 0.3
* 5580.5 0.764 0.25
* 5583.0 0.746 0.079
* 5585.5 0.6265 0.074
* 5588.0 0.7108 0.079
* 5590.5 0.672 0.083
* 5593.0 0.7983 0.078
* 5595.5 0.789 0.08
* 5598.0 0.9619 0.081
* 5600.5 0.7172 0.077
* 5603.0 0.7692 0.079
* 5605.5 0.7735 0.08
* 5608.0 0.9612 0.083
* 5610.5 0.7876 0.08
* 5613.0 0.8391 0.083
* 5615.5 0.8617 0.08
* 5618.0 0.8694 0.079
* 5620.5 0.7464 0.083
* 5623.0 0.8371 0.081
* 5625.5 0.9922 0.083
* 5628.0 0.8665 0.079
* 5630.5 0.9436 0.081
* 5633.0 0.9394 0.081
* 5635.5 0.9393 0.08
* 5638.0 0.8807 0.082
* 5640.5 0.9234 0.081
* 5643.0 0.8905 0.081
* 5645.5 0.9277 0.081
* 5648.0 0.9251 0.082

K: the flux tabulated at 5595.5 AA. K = 0.789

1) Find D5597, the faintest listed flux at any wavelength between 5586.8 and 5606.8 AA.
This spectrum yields 0.672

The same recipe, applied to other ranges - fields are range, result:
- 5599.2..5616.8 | 0.7172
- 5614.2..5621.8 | 0.7464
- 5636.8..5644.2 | 0.8807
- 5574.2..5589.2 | 0.6265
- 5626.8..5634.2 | 0.8665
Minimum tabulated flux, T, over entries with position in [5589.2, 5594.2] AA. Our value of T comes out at 0.672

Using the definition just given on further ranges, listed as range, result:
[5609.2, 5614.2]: 0.7876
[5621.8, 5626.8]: 0.8371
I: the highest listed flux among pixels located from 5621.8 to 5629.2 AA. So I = 0.9922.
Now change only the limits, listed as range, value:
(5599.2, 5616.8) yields 0.9612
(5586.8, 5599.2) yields 0.9619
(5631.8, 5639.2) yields 0.9394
